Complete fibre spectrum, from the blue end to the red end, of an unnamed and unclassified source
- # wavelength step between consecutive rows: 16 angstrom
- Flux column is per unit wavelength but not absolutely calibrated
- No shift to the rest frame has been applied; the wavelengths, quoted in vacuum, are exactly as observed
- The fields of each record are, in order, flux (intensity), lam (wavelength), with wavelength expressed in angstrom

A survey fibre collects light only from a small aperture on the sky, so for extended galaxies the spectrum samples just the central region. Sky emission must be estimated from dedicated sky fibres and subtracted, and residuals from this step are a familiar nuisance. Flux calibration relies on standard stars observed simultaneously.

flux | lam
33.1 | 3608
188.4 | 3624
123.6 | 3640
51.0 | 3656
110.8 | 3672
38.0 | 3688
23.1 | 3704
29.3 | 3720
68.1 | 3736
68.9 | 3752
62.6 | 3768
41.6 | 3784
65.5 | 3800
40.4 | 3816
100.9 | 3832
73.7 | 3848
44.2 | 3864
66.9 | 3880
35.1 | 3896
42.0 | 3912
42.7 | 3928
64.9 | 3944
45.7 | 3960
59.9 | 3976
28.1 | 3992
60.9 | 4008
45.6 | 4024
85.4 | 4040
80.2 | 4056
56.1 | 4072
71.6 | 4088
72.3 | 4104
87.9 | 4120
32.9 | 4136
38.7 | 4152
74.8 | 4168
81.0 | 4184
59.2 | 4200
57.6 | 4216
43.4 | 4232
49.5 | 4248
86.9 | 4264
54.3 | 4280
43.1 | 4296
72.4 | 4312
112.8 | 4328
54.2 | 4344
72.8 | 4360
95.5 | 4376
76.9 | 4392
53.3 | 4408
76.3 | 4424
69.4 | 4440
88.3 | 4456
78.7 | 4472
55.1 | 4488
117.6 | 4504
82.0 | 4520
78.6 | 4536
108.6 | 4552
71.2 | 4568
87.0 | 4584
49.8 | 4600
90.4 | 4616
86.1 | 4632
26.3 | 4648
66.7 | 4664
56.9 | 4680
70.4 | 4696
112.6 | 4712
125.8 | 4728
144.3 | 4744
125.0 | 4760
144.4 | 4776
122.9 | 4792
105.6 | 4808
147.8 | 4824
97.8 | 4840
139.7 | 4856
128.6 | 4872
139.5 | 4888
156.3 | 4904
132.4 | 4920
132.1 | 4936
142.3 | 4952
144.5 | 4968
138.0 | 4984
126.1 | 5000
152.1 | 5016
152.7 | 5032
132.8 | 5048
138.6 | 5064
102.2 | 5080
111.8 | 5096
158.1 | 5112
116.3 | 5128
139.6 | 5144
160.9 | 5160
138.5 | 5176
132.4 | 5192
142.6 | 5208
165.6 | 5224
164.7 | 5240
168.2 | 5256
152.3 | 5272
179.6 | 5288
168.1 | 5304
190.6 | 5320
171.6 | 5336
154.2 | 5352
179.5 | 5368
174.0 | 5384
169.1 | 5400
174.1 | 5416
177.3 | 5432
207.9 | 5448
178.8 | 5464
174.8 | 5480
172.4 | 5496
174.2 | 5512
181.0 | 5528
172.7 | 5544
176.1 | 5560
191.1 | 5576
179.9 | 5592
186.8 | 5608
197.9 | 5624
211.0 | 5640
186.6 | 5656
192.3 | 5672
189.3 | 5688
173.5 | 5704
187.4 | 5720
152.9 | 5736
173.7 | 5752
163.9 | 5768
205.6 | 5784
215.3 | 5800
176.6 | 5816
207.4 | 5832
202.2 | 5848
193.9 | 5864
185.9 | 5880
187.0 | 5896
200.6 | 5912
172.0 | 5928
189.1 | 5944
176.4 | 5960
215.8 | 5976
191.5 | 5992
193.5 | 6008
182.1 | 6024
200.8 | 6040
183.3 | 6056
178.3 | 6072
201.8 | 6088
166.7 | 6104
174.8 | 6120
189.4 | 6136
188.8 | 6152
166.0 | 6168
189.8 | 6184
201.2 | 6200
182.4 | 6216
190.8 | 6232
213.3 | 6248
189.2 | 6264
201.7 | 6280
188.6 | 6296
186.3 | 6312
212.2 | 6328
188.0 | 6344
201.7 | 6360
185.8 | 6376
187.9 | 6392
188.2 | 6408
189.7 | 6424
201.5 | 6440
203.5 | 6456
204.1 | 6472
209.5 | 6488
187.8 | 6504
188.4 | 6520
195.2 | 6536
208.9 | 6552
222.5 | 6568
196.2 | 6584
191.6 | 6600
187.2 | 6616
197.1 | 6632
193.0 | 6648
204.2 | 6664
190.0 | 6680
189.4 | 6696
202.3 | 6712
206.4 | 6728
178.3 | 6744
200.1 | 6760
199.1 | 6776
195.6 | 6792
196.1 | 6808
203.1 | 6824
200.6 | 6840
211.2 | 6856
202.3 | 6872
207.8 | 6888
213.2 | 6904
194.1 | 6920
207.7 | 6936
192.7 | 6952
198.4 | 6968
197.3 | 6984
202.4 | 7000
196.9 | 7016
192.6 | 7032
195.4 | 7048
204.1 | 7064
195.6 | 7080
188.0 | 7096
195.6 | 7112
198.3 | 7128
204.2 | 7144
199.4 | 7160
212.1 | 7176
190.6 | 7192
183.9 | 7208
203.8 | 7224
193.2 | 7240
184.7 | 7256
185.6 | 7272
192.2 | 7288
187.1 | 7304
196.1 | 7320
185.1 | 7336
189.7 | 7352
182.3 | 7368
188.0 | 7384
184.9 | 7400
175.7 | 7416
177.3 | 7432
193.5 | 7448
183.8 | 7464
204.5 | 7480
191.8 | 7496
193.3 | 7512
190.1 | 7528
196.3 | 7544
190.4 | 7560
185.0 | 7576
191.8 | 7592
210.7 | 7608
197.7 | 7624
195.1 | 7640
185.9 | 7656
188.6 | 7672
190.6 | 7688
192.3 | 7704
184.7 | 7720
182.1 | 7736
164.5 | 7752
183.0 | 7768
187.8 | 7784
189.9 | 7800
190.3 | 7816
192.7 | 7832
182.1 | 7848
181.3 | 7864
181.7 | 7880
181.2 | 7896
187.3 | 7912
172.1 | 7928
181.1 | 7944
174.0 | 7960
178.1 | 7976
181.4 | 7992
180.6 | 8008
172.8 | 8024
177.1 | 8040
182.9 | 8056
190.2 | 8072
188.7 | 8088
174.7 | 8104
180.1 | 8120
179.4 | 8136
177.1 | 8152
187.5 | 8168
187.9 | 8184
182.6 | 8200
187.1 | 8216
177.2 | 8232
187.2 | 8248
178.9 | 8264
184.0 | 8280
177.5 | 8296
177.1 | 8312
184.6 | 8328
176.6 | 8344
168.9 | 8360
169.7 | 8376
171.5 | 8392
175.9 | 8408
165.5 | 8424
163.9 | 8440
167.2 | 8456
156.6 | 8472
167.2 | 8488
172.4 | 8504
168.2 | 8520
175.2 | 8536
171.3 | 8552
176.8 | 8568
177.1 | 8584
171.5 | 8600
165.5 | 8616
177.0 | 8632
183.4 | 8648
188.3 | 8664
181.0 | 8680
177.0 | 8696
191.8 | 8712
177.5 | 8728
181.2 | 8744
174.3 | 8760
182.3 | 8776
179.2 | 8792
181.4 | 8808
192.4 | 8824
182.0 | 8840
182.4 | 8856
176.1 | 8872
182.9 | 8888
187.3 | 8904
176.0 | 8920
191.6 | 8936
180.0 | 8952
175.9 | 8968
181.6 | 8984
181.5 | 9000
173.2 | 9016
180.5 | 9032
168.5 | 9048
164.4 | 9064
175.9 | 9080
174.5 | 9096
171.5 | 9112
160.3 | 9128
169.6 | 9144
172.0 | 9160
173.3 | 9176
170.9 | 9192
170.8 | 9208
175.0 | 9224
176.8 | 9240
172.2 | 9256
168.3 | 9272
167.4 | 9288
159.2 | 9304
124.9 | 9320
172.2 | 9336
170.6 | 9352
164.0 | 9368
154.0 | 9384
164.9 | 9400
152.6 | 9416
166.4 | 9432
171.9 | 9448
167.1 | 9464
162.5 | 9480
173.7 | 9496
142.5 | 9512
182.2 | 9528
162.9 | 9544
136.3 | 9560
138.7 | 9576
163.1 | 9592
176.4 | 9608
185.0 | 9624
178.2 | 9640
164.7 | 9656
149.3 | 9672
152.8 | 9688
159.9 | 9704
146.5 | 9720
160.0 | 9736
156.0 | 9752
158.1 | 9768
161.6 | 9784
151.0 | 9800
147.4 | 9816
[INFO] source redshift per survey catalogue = 0.181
